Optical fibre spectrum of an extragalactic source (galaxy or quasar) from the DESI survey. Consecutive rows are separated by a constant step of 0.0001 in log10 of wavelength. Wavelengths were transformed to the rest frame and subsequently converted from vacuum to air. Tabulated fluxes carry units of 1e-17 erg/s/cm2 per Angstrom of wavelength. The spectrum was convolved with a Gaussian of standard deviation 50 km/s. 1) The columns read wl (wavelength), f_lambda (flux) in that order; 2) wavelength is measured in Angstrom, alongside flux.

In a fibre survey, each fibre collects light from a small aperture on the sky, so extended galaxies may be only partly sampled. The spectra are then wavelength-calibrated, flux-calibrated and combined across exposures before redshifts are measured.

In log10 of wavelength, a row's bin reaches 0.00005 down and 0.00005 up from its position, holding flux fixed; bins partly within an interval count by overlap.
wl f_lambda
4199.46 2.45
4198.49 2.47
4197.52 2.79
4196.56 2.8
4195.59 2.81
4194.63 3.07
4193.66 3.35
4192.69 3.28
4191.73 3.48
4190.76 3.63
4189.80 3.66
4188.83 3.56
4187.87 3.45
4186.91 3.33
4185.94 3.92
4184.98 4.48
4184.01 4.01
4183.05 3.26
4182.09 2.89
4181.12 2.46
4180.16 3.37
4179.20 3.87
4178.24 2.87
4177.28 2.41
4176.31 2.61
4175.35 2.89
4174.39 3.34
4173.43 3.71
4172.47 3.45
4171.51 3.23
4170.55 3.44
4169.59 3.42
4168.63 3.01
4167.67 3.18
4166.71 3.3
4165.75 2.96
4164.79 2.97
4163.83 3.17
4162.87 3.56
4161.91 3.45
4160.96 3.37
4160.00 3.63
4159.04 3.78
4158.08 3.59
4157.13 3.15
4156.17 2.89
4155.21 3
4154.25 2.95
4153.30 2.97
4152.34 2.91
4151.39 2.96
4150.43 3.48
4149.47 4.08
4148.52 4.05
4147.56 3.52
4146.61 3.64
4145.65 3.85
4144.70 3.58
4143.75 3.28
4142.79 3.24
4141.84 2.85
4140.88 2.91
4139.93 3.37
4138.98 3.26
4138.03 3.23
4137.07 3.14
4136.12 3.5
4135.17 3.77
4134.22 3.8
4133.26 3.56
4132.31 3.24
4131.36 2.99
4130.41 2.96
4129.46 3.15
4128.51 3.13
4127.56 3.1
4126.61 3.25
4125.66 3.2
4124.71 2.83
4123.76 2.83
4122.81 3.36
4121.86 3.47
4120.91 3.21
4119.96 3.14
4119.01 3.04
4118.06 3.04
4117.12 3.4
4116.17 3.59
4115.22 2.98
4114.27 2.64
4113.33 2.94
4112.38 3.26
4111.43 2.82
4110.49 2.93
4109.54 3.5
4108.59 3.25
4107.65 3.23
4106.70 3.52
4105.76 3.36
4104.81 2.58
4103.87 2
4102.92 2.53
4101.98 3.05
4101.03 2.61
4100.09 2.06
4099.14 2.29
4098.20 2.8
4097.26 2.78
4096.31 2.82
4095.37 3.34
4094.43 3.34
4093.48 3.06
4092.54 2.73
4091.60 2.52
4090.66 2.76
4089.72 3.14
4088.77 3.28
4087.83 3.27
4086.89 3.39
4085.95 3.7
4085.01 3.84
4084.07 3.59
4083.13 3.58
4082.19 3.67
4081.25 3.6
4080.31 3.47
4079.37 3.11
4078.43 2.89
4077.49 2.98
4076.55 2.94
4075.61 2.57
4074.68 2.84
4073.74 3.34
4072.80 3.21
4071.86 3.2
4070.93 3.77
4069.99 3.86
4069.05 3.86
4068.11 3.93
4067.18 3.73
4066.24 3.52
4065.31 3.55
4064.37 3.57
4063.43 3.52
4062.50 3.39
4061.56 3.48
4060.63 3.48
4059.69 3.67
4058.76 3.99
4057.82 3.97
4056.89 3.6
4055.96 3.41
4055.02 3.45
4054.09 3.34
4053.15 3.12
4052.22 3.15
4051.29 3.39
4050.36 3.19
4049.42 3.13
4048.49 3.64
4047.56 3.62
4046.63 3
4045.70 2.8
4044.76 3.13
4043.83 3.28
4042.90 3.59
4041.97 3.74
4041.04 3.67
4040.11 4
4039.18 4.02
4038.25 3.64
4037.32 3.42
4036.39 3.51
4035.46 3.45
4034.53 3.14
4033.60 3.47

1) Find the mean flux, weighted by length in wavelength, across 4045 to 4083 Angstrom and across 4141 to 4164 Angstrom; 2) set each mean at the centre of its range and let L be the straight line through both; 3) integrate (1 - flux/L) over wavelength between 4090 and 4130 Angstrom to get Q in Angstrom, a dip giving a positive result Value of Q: 4.7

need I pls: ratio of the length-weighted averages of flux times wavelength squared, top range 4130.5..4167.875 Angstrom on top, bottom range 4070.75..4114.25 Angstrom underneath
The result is 1.12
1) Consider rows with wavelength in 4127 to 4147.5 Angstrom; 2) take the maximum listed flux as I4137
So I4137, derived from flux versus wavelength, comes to 3.85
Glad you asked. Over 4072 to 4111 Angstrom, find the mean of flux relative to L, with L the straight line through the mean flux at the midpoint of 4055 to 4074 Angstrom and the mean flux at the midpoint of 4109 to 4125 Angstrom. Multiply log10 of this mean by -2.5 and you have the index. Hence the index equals 0.10 mag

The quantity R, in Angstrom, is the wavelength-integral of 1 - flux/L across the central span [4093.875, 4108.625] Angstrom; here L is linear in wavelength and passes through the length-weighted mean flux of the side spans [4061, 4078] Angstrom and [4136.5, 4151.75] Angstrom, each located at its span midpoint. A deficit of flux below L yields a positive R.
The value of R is 2.5 Angstrom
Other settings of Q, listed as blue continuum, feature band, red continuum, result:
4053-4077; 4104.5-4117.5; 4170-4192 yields 1.1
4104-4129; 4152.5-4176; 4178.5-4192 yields 1.0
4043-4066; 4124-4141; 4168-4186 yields 0.4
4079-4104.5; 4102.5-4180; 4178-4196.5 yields 0.2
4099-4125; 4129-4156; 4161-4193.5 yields -1.5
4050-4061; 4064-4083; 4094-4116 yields -0.6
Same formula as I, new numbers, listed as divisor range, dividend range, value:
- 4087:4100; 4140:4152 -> 1.21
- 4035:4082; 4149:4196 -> 1.02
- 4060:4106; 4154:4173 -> 1.07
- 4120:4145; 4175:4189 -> 1.04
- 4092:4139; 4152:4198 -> 1.09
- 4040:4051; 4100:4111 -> 0.89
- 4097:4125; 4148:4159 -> 1.13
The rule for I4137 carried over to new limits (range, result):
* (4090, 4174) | 4.08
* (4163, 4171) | 3.44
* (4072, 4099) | 3.84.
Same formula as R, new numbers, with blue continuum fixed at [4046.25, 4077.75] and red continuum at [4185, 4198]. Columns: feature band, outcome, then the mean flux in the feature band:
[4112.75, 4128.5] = 1.3 Angstrom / 3.13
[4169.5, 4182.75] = 0.9 Angstrom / 3.13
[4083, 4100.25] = 1.7 Angstrom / 3.08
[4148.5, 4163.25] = 0.2 Angstrom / 3.34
